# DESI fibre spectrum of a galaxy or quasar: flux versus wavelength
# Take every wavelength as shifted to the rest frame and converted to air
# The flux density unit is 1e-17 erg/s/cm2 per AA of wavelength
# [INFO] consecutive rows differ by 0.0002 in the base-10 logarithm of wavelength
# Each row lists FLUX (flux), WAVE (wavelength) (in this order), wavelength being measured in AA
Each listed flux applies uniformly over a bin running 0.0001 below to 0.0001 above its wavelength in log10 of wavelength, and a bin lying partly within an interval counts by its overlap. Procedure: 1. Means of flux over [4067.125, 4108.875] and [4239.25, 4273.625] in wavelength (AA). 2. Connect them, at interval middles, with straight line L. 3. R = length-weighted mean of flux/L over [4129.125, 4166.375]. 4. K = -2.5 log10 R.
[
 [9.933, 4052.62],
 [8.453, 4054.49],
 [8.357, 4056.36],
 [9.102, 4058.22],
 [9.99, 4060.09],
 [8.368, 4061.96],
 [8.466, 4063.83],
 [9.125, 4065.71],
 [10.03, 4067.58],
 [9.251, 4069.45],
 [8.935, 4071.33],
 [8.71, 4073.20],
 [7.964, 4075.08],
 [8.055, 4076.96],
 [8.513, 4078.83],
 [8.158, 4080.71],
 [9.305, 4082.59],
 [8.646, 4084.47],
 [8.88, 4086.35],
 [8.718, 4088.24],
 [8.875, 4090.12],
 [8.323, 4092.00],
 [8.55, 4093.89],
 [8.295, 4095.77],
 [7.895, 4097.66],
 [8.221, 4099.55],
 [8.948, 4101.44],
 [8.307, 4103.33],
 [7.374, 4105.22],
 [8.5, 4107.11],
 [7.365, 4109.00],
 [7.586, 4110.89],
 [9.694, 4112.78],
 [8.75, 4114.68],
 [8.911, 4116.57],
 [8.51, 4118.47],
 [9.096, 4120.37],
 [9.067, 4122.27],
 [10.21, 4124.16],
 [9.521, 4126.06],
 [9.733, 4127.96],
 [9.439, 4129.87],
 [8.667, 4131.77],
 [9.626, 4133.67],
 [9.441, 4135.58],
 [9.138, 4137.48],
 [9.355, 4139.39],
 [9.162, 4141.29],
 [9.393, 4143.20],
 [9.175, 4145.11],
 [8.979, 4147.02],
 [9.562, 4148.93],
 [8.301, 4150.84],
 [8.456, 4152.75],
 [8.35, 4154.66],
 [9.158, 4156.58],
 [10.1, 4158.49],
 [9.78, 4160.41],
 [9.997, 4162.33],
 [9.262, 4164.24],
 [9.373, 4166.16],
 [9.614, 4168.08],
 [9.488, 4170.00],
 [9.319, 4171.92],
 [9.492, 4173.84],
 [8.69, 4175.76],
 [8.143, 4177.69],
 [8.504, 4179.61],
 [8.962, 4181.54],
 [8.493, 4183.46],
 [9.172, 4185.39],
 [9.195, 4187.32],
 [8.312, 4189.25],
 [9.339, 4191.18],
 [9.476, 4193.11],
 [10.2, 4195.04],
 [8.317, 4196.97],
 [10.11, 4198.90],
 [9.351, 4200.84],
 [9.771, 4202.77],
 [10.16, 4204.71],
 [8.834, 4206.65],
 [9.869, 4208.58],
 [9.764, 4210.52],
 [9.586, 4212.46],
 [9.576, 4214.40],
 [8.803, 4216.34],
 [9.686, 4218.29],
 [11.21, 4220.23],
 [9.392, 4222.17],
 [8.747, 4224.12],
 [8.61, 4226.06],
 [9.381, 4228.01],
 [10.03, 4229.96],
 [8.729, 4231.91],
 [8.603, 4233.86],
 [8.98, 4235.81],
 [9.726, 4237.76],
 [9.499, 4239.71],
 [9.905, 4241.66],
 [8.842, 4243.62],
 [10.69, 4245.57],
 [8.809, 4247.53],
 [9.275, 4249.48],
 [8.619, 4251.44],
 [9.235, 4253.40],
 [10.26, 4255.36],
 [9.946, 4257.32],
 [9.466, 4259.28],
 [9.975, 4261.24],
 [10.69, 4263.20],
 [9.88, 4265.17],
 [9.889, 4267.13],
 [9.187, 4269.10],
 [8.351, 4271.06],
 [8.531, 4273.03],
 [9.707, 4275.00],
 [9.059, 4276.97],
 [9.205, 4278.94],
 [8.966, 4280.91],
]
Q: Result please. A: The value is -0.04 mag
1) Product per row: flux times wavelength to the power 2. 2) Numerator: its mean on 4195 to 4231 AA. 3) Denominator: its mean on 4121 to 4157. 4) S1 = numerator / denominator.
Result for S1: 1.07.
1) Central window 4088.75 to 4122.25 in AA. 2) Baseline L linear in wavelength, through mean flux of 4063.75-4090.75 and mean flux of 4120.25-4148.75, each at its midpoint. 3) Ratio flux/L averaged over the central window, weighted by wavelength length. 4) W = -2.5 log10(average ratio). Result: 0.08 mag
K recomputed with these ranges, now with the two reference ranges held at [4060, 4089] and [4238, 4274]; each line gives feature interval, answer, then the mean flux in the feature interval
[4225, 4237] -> 0.04 mag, 9.06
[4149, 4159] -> 0.03 mag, 8.88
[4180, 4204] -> 0.00 mag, 9.22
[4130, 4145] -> -0.03 mag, 9.26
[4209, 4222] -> -0.05 mag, 9.75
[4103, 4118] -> 0.08 mag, 8.32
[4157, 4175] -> -0.05 mag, 9.58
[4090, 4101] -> 0.07 mag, 8.35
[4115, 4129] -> -0.03 mag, 9.27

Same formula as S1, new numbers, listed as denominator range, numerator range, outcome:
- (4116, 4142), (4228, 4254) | 1.06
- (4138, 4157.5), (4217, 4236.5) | 1.08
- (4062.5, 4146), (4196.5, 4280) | 1.14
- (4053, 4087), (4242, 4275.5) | 1.18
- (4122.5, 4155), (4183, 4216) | 1.05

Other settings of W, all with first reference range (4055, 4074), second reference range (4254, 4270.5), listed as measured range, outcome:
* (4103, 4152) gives 0.04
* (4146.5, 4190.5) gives 0.05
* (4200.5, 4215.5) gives 0.00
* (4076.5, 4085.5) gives 0.06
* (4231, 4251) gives 0.05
